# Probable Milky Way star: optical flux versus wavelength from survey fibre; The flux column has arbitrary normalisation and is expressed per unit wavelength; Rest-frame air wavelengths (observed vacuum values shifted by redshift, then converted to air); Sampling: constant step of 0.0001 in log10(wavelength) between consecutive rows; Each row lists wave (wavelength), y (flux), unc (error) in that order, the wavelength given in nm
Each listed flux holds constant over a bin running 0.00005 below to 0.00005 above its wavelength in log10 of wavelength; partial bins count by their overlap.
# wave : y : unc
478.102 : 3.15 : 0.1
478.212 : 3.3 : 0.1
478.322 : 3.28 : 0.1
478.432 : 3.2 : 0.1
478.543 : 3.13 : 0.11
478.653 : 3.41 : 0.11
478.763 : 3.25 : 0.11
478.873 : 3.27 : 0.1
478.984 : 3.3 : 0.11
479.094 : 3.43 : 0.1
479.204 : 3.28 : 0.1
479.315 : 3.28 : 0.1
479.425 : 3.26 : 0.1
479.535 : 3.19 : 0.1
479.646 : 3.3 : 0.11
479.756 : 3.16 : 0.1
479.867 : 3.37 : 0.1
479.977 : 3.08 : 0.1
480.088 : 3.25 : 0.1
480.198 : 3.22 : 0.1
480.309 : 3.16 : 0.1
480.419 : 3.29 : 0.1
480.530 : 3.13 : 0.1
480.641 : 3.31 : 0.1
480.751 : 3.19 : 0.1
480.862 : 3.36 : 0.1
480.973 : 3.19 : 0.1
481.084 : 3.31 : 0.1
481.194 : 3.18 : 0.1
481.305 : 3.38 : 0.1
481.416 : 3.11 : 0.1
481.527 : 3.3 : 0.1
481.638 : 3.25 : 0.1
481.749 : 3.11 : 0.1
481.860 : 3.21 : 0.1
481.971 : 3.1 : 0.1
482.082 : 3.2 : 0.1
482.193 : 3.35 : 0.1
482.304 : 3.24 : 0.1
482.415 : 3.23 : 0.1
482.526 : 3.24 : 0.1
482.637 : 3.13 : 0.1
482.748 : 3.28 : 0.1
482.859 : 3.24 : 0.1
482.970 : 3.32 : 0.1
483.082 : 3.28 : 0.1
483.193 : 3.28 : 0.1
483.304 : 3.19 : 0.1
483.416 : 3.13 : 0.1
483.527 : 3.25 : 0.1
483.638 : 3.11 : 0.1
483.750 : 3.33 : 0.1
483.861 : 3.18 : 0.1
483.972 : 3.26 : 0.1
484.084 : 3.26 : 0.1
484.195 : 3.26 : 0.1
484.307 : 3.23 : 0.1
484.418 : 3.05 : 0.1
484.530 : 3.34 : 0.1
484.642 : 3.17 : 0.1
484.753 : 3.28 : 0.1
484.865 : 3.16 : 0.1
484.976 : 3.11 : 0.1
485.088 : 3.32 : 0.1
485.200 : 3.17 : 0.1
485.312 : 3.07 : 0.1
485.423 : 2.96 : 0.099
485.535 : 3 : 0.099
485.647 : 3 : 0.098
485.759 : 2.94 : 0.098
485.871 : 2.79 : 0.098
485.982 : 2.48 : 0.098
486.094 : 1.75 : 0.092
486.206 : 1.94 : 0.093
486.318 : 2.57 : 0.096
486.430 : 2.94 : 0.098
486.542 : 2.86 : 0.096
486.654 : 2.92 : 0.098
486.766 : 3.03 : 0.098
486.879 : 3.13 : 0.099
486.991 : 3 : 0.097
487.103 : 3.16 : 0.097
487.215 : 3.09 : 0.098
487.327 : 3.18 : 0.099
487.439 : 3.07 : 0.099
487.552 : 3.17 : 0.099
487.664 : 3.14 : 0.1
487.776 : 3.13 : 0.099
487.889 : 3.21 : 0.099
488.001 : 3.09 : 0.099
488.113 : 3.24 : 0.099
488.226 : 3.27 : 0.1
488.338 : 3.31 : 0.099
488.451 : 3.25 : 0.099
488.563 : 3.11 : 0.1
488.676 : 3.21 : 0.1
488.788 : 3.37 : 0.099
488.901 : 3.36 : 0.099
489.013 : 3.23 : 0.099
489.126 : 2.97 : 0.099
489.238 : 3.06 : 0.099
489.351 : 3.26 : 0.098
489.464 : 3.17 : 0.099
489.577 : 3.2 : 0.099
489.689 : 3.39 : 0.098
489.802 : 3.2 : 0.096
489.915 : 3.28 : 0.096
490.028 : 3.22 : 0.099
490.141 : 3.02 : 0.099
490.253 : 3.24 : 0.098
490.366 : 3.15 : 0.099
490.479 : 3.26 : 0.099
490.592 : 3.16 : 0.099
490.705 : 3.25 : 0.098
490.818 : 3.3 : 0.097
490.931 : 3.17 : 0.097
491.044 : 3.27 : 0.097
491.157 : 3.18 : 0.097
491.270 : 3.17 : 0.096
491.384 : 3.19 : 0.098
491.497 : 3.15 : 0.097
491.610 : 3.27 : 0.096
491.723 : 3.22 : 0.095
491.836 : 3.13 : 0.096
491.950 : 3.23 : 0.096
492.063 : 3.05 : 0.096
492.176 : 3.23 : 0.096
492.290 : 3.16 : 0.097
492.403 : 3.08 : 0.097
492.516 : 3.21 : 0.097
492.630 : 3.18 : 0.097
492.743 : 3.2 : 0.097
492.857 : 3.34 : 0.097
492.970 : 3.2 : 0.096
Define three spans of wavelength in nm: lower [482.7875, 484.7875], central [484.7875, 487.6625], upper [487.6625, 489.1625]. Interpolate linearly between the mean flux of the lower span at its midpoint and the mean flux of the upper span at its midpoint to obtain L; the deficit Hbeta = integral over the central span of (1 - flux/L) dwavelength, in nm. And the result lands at 0.27 nm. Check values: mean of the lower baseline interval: 3.23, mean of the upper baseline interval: 3.21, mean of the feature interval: 2.92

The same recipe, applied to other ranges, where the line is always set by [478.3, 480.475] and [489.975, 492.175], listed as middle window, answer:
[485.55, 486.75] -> 0.21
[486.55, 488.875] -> 0.04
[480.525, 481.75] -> 0.00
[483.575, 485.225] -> 0.01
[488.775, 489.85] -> 0.00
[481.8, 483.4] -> 0.00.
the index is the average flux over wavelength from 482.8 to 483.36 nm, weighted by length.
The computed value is 3.26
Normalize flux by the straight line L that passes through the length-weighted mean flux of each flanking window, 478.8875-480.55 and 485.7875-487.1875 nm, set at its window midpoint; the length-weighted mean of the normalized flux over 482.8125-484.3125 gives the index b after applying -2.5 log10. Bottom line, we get -0.10 mag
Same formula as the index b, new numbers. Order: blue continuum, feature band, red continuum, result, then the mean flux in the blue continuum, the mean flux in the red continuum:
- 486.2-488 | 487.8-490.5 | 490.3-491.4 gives -0.03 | 3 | 3.21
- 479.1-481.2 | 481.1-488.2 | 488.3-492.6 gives 0.04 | 3.24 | 3.2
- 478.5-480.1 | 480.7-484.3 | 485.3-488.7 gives -0.03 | 3.27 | 2.96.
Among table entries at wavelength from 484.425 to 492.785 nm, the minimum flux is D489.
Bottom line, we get 1.75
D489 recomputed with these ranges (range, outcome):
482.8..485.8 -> 2.94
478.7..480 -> 3.08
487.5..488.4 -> 3.09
